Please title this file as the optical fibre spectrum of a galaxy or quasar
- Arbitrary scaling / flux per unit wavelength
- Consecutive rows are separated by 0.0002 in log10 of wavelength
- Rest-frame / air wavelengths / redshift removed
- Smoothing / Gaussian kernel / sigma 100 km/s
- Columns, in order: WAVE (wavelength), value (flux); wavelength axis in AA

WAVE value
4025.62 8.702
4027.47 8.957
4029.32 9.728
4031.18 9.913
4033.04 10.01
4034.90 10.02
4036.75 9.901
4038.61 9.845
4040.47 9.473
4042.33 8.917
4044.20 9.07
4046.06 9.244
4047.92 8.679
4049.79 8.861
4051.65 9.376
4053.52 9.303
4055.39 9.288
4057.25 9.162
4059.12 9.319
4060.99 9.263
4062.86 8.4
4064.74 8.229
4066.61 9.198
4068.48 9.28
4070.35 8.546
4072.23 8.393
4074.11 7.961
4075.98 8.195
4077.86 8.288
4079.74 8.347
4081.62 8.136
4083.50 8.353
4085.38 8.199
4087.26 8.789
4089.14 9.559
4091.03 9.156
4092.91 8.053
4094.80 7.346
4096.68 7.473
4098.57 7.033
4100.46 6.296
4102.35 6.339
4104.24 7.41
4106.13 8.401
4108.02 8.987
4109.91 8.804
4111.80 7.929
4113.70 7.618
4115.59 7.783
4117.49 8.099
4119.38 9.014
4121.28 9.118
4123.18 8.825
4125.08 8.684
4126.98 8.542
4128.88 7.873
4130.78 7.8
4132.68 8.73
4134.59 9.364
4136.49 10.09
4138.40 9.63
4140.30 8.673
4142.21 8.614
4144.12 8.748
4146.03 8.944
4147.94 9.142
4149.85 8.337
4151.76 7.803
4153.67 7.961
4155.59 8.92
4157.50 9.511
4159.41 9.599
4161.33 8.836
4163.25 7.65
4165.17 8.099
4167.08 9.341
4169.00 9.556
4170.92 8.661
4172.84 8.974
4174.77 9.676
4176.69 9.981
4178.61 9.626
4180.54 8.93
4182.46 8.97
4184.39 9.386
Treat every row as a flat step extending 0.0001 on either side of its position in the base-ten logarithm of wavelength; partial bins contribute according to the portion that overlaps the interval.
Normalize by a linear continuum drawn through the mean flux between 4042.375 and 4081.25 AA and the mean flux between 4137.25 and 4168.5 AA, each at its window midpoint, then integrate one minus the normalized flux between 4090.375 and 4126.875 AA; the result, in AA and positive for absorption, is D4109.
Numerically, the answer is 3.16 AA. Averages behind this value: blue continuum 8.81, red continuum 8.76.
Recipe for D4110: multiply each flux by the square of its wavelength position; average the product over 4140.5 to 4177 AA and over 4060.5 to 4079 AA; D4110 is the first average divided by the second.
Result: 1.08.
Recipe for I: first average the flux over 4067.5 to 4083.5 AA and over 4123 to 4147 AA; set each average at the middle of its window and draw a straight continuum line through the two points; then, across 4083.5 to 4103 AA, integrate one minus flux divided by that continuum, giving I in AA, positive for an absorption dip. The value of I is 1.5 AA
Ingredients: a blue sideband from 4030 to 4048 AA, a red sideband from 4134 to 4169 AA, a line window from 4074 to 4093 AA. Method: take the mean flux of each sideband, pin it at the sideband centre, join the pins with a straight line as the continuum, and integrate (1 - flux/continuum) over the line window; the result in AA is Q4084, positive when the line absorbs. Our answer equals 1.6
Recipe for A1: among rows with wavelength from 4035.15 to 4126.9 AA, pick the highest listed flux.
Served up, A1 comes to 9.901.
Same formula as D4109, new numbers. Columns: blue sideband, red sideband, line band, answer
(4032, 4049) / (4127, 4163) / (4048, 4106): 5.28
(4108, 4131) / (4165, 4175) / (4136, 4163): -0.20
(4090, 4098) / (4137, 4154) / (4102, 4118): 0.43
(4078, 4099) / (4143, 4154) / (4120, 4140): -1.00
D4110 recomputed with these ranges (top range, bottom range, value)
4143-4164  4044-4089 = 1.04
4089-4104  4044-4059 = 0.84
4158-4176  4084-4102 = 1.17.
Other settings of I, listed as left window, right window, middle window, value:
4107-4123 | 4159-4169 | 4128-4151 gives -0.63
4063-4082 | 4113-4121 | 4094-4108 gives 1.70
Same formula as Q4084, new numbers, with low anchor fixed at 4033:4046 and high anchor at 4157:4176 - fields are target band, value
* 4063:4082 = 1.9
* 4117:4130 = 0.8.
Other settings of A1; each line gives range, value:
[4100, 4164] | 10.09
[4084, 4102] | 9.559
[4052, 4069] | 9.319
